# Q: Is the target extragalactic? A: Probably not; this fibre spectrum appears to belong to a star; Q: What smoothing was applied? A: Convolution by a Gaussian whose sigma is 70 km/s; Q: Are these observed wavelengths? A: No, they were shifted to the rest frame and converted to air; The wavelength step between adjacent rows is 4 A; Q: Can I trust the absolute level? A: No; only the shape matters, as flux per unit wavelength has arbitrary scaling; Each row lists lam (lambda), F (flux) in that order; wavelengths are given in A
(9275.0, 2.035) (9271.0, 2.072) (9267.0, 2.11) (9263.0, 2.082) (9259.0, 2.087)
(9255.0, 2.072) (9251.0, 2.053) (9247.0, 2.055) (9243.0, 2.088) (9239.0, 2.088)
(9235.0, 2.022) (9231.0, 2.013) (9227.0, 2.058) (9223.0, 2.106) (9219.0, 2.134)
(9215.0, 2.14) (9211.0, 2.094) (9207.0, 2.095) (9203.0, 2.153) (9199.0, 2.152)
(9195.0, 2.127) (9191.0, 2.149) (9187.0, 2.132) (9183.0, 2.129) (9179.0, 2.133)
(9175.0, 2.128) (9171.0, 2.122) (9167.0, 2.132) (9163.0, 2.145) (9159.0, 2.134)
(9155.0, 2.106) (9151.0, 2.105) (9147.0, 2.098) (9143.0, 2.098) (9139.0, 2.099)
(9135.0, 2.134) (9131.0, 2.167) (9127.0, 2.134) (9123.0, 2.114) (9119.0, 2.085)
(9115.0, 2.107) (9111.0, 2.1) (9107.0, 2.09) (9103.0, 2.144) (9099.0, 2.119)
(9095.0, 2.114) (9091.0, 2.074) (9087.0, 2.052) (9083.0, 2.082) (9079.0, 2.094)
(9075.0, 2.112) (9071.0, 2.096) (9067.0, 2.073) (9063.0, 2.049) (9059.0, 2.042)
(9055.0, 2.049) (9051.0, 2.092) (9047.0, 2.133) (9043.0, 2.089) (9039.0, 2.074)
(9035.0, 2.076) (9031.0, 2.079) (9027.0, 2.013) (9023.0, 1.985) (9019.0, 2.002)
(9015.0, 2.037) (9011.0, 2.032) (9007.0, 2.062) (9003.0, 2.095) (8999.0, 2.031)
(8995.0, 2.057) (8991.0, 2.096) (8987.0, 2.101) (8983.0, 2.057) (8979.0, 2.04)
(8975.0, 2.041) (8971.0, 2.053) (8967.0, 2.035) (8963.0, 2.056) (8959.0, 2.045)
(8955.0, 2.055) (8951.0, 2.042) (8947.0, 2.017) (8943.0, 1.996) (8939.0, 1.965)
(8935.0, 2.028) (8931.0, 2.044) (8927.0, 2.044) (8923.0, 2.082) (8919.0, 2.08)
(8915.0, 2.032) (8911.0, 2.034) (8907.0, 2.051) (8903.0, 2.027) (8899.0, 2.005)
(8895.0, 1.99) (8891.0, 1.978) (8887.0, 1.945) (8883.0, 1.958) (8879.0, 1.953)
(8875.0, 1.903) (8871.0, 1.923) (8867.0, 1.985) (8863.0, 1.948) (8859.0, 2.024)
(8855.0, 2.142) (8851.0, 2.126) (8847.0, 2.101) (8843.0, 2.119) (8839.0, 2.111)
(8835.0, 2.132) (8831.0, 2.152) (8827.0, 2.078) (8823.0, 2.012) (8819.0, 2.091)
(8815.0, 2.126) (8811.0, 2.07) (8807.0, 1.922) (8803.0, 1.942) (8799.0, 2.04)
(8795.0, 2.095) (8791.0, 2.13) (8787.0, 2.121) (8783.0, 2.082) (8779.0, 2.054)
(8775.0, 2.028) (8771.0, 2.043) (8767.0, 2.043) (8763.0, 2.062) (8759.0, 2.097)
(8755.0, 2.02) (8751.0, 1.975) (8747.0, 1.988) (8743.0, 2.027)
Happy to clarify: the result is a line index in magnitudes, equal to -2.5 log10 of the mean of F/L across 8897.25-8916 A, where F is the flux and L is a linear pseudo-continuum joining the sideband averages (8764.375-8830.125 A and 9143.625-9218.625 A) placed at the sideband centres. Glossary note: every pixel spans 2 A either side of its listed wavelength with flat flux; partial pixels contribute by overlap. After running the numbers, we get 0.02 mag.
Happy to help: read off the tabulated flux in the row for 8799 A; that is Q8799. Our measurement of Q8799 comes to 2.04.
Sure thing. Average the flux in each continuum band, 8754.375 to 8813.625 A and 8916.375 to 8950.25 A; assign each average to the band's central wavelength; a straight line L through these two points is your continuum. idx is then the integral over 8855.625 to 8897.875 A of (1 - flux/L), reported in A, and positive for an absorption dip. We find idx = 1.5 A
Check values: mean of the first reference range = 2.05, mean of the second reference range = 2.03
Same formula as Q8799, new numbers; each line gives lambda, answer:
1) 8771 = 2.043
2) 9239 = 2.088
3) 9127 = 2.134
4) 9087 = 2.052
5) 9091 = 2.074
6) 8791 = 2.13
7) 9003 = 2.095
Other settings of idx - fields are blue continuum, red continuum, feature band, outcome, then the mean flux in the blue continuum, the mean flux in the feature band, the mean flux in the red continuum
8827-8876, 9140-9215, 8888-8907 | 0.61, 2.06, 2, 2.12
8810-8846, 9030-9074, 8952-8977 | 0.47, 2.1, 2.05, 2.08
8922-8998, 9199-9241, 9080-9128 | -0.67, 2.04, 2.1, 2.09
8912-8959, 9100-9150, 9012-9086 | 0.63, 2.04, 2.06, 2.11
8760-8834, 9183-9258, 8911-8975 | 1.11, 2.06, 2.04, 2.1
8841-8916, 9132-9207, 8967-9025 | 0.27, 2.01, 2.05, 2.13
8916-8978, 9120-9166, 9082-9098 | 0.12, 2.04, 2.08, 2.12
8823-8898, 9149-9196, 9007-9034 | 0.67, 2.03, 2.03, 2.13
